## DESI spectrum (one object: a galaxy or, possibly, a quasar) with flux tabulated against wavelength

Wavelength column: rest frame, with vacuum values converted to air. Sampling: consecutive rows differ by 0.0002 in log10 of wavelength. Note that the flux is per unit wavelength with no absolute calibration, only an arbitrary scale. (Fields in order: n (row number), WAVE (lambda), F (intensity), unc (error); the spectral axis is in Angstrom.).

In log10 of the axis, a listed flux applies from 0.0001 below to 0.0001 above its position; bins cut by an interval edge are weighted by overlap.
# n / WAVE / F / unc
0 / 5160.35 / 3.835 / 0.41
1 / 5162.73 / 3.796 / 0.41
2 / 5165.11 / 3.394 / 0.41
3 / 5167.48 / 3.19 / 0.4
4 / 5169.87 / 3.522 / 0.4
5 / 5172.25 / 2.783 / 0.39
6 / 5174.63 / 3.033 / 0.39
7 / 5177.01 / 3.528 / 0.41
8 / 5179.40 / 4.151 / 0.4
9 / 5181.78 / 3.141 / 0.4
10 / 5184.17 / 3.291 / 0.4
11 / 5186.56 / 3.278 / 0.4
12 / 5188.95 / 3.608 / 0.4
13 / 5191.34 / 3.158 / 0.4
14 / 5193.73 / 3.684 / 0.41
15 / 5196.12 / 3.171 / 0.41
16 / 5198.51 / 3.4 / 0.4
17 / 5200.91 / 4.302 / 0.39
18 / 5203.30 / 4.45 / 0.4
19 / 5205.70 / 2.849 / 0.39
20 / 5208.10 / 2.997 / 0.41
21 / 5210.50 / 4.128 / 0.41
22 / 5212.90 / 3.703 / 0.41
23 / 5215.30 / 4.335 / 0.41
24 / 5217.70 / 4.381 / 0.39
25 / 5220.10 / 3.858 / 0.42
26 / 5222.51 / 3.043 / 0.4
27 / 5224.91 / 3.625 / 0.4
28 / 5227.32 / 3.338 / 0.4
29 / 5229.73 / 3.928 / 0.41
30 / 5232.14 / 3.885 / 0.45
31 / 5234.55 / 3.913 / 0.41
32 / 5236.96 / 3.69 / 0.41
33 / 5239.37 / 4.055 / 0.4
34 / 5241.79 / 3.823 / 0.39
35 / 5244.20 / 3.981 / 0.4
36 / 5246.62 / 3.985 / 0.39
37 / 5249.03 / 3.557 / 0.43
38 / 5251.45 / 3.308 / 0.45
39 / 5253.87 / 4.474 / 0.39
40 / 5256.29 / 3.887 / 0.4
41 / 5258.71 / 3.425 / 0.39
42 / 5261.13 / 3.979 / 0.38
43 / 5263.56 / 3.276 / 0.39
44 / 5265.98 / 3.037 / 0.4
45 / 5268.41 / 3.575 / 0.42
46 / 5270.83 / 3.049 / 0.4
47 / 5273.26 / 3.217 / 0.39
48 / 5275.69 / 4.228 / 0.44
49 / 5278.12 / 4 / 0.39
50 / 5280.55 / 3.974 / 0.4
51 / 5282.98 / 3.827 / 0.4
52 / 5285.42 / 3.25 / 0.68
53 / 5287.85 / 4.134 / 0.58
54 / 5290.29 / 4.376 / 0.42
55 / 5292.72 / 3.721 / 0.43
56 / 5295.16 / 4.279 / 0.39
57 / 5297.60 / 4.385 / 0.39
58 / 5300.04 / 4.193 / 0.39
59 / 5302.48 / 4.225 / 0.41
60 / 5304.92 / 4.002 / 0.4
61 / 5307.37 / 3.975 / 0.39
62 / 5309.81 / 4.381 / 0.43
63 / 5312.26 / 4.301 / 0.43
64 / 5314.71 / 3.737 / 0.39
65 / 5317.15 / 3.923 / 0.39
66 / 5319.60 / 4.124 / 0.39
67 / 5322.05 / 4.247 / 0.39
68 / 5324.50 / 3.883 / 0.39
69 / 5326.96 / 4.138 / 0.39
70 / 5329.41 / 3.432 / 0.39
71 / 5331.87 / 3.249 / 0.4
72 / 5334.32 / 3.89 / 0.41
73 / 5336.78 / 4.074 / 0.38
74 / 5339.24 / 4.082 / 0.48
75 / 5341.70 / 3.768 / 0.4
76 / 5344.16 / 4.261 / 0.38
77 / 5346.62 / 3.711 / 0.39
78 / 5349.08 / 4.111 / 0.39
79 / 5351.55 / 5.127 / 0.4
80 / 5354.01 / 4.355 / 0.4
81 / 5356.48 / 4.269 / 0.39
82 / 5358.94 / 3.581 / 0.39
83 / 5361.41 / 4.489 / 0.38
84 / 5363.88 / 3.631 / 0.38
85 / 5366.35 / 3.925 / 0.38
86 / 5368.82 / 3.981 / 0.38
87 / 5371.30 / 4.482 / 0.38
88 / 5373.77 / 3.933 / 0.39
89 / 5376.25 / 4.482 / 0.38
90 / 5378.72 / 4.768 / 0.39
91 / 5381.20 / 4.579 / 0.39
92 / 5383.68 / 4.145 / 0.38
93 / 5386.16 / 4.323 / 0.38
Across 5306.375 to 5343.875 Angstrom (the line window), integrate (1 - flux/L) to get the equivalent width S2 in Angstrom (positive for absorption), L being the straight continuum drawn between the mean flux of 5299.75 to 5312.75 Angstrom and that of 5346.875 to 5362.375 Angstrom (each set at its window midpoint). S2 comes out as 2.3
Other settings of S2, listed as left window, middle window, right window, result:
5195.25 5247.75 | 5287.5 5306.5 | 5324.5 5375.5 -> -1.2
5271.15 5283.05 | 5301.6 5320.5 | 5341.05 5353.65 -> -0.4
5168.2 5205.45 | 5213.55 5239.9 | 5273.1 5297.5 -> -1.0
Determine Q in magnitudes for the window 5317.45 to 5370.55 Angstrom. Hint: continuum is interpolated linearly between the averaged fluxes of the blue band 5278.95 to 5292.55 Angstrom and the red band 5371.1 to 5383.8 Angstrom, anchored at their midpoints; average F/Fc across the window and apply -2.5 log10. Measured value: 0.06 mag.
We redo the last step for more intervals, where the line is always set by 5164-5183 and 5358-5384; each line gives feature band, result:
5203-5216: -0.052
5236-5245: -0.075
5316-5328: -0.022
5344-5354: -0.057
